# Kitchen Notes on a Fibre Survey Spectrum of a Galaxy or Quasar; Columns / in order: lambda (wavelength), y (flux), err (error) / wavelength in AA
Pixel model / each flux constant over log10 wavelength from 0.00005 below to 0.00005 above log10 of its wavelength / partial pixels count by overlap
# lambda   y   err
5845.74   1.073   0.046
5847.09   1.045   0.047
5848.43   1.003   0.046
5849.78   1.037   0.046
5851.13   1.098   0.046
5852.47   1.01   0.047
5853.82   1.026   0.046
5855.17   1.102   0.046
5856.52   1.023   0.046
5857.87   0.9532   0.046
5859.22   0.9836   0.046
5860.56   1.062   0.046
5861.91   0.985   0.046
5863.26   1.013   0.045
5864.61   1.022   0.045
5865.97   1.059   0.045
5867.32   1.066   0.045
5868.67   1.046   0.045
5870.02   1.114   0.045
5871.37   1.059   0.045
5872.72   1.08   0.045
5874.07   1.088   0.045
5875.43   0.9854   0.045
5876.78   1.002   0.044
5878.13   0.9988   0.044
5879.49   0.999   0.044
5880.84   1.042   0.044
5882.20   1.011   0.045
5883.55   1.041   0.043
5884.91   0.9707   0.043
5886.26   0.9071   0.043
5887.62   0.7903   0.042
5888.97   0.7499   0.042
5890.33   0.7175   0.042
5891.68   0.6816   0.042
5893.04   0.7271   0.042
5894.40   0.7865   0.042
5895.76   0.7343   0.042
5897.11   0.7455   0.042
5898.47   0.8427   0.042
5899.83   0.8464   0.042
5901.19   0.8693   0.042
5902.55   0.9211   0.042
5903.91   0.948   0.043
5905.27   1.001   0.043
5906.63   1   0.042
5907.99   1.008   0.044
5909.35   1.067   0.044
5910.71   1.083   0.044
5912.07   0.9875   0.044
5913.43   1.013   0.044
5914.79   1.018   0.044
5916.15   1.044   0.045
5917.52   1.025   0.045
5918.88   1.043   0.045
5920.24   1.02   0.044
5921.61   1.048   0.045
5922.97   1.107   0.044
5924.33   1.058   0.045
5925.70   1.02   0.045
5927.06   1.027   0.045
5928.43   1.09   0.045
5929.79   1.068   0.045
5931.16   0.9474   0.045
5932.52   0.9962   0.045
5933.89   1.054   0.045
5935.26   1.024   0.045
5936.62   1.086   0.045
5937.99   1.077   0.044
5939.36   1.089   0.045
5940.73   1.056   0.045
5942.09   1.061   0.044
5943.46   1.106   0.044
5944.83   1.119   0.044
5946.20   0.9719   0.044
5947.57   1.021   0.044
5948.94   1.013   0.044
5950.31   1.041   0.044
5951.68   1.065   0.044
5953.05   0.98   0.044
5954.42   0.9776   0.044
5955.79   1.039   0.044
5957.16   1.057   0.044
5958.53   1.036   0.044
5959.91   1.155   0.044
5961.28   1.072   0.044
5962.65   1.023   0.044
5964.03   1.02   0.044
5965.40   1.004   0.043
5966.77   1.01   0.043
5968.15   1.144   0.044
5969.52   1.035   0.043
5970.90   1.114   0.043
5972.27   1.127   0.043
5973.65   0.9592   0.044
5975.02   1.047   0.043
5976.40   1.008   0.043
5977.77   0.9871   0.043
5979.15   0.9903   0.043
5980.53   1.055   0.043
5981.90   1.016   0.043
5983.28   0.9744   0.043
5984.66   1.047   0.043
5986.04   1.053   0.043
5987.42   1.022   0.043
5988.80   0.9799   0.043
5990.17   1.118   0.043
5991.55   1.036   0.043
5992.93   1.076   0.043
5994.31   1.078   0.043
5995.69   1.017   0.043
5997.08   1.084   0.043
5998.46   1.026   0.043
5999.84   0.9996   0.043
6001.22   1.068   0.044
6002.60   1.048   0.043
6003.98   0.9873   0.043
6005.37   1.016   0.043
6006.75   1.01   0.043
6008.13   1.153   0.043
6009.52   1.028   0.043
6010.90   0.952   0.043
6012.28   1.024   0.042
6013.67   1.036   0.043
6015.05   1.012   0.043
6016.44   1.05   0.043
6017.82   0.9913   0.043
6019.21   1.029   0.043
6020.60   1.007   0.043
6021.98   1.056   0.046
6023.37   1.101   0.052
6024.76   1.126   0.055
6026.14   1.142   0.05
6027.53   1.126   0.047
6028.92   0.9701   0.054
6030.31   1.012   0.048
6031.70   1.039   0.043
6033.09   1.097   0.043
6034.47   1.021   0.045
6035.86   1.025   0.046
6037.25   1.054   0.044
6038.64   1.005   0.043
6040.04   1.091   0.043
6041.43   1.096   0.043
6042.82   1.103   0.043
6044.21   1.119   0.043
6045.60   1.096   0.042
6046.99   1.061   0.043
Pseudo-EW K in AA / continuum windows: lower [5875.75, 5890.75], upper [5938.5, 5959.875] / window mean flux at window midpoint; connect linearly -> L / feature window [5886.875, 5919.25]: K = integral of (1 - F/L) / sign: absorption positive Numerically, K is 2.3 AA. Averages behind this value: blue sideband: 0.935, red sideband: 1.05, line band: 0.901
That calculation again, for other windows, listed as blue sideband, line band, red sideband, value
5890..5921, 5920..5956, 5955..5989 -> -2.4 AA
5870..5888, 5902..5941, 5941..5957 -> -0.3 AA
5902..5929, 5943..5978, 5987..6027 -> -0.3 AA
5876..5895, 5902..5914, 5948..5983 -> -0.9 AA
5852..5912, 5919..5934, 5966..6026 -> -0.7 AA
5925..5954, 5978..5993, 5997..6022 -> 0.0 AA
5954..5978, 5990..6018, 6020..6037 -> 0.5 AA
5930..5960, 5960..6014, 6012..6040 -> 0.3 AA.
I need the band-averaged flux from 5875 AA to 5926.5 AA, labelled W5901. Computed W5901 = 0.944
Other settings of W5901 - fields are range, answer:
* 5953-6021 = 1.04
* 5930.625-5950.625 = 1.04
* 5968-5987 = 1.04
